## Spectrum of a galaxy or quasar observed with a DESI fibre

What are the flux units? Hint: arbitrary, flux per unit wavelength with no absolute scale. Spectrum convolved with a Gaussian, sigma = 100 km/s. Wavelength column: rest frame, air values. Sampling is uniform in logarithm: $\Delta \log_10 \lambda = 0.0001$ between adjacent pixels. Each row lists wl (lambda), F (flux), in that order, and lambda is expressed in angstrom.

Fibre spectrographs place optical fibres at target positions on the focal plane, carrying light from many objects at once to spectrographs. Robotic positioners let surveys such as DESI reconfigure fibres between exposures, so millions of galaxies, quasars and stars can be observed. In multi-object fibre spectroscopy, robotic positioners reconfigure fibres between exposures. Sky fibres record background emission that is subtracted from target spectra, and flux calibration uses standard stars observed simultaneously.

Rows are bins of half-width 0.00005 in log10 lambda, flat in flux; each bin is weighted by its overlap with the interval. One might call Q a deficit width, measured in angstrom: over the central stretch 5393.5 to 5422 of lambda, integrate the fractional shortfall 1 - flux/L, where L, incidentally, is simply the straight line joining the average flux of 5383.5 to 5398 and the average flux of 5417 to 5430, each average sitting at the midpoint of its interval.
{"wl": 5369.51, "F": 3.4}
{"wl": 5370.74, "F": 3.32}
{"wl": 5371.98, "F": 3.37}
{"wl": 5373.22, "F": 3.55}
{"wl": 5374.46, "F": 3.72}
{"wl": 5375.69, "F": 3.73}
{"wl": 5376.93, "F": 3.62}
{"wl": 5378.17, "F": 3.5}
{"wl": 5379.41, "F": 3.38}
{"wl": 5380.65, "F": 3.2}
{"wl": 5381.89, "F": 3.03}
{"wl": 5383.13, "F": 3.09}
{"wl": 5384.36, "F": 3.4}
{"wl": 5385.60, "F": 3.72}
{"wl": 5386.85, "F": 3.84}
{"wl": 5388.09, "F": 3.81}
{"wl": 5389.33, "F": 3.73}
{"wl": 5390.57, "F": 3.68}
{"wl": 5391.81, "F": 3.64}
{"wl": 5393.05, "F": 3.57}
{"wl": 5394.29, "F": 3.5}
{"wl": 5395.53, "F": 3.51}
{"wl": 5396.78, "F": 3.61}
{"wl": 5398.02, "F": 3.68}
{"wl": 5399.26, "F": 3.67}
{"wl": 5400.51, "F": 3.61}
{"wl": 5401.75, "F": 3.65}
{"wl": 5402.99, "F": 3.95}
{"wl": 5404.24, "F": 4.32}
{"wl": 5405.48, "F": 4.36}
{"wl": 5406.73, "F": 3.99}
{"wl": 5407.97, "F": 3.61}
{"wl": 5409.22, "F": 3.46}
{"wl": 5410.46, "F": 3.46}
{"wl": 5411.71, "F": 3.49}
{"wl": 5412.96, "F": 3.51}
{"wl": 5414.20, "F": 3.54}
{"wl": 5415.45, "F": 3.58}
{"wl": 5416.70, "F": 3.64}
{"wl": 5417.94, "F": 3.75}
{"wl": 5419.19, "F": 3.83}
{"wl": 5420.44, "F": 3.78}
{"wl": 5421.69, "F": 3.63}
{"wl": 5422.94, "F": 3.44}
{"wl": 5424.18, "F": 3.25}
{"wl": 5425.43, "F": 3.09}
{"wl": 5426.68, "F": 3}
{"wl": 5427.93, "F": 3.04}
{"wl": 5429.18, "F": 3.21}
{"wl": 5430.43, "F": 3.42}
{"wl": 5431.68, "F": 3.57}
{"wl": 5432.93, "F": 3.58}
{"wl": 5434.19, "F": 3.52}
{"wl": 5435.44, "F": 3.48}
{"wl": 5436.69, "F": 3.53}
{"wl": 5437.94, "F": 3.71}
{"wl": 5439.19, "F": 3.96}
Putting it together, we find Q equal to -1.5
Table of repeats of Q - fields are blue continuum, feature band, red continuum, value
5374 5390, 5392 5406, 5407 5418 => -0.84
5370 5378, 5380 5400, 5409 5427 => -0.06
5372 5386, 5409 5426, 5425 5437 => -0.84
